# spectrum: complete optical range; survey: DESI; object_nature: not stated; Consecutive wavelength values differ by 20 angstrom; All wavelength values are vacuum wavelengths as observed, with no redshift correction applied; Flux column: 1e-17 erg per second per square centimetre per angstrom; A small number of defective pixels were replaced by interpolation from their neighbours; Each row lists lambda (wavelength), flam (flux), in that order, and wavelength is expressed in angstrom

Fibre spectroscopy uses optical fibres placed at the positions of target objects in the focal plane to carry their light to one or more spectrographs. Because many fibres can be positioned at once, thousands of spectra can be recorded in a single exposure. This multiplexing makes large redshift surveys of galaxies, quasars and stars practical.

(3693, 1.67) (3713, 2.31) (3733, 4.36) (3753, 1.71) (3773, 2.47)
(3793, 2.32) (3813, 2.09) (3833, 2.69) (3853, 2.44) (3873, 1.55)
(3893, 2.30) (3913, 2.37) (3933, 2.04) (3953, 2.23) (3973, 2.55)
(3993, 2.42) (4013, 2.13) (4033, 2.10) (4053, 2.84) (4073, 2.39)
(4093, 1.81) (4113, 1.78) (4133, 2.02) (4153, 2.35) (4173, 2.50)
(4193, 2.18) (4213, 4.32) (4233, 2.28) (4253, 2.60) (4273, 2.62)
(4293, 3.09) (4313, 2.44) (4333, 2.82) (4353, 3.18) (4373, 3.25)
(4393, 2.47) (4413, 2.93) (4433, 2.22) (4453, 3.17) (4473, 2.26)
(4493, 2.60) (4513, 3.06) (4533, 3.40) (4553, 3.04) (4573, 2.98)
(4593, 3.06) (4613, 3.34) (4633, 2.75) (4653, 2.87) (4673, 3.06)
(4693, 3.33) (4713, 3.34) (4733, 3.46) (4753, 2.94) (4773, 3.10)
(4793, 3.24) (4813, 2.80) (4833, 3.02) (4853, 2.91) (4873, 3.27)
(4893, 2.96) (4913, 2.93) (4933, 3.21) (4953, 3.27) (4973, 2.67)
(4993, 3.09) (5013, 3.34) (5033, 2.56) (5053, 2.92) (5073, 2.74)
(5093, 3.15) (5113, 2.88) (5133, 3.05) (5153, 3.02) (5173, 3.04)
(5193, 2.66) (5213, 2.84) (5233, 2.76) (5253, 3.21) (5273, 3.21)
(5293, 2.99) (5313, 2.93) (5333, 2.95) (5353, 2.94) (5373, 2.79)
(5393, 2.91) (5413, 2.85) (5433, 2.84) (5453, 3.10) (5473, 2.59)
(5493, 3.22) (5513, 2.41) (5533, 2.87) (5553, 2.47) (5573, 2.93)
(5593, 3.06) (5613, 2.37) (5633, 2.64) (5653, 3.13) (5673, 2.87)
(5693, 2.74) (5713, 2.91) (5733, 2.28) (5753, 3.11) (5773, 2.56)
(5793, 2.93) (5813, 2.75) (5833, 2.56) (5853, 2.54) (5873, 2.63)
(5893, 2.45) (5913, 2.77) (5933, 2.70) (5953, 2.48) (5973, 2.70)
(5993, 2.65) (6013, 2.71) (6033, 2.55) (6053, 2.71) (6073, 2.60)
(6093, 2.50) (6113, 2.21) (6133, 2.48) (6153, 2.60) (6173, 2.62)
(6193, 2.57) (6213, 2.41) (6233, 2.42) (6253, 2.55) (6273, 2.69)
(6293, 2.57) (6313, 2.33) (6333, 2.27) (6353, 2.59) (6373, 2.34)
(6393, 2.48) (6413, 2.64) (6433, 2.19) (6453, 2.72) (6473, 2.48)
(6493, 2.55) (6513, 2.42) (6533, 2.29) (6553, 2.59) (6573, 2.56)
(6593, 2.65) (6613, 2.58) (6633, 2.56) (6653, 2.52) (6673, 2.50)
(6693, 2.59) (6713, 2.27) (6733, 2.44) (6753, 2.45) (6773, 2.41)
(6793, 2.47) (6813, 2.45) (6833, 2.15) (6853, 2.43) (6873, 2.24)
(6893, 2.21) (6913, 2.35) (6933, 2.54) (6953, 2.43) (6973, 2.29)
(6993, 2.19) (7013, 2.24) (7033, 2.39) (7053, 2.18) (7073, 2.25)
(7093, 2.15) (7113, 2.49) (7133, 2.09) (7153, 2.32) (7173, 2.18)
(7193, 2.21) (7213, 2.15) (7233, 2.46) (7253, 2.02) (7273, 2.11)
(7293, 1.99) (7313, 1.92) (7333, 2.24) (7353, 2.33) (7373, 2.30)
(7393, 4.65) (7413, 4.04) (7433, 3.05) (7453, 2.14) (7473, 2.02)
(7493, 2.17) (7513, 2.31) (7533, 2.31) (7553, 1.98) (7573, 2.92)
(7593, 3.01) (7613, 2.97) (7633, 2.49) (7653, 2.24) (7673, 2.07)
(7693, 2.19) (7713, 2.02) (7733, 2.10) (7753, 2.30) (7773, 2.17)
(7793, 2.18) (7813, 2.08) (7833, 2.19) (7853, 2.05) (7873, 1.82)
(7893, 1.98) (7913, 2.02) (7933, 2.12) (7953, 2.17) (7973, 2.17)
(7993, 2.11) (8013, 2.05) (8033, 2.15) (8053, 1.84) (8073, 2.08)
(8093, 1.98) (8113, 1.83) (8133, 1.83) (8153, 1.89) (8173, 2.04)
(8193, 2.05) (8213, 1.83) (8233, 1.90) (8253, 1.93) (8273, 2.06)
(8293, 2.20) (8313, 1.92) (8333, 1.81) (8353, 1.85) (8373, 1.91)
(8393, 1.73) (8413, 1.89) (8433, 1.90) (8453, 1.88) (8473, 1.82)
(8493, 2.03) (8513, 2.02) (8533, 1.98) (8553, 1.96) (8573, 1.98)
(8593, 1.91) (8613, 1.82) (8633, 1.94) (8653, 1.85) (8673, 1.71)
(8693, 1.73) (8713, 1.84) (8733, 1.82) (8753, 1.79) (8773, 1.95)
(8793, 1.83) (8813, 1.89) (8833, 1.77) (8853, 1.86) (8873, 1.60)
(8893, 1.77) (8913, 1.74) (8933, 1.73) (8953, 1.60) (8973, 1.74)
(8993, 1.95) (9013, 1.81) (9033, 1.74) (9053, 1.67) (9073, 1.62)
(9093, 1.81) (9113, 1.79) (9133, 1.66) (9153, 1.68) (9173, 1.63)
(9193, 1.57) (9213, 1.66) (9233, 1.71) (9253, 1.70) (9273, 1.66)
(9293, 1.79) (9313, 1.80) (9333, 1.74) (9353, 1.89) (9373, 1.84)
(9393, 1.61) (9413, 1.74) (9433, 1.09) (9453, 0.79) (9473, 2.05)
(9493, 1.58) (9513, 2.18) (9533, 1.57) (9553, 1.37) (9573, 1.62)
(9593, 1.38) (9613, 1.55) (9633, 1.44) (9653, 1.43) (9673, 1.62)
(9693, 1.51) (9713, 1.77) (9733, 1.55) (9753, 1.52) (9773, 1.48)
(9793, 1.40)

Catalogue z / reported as 0.13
